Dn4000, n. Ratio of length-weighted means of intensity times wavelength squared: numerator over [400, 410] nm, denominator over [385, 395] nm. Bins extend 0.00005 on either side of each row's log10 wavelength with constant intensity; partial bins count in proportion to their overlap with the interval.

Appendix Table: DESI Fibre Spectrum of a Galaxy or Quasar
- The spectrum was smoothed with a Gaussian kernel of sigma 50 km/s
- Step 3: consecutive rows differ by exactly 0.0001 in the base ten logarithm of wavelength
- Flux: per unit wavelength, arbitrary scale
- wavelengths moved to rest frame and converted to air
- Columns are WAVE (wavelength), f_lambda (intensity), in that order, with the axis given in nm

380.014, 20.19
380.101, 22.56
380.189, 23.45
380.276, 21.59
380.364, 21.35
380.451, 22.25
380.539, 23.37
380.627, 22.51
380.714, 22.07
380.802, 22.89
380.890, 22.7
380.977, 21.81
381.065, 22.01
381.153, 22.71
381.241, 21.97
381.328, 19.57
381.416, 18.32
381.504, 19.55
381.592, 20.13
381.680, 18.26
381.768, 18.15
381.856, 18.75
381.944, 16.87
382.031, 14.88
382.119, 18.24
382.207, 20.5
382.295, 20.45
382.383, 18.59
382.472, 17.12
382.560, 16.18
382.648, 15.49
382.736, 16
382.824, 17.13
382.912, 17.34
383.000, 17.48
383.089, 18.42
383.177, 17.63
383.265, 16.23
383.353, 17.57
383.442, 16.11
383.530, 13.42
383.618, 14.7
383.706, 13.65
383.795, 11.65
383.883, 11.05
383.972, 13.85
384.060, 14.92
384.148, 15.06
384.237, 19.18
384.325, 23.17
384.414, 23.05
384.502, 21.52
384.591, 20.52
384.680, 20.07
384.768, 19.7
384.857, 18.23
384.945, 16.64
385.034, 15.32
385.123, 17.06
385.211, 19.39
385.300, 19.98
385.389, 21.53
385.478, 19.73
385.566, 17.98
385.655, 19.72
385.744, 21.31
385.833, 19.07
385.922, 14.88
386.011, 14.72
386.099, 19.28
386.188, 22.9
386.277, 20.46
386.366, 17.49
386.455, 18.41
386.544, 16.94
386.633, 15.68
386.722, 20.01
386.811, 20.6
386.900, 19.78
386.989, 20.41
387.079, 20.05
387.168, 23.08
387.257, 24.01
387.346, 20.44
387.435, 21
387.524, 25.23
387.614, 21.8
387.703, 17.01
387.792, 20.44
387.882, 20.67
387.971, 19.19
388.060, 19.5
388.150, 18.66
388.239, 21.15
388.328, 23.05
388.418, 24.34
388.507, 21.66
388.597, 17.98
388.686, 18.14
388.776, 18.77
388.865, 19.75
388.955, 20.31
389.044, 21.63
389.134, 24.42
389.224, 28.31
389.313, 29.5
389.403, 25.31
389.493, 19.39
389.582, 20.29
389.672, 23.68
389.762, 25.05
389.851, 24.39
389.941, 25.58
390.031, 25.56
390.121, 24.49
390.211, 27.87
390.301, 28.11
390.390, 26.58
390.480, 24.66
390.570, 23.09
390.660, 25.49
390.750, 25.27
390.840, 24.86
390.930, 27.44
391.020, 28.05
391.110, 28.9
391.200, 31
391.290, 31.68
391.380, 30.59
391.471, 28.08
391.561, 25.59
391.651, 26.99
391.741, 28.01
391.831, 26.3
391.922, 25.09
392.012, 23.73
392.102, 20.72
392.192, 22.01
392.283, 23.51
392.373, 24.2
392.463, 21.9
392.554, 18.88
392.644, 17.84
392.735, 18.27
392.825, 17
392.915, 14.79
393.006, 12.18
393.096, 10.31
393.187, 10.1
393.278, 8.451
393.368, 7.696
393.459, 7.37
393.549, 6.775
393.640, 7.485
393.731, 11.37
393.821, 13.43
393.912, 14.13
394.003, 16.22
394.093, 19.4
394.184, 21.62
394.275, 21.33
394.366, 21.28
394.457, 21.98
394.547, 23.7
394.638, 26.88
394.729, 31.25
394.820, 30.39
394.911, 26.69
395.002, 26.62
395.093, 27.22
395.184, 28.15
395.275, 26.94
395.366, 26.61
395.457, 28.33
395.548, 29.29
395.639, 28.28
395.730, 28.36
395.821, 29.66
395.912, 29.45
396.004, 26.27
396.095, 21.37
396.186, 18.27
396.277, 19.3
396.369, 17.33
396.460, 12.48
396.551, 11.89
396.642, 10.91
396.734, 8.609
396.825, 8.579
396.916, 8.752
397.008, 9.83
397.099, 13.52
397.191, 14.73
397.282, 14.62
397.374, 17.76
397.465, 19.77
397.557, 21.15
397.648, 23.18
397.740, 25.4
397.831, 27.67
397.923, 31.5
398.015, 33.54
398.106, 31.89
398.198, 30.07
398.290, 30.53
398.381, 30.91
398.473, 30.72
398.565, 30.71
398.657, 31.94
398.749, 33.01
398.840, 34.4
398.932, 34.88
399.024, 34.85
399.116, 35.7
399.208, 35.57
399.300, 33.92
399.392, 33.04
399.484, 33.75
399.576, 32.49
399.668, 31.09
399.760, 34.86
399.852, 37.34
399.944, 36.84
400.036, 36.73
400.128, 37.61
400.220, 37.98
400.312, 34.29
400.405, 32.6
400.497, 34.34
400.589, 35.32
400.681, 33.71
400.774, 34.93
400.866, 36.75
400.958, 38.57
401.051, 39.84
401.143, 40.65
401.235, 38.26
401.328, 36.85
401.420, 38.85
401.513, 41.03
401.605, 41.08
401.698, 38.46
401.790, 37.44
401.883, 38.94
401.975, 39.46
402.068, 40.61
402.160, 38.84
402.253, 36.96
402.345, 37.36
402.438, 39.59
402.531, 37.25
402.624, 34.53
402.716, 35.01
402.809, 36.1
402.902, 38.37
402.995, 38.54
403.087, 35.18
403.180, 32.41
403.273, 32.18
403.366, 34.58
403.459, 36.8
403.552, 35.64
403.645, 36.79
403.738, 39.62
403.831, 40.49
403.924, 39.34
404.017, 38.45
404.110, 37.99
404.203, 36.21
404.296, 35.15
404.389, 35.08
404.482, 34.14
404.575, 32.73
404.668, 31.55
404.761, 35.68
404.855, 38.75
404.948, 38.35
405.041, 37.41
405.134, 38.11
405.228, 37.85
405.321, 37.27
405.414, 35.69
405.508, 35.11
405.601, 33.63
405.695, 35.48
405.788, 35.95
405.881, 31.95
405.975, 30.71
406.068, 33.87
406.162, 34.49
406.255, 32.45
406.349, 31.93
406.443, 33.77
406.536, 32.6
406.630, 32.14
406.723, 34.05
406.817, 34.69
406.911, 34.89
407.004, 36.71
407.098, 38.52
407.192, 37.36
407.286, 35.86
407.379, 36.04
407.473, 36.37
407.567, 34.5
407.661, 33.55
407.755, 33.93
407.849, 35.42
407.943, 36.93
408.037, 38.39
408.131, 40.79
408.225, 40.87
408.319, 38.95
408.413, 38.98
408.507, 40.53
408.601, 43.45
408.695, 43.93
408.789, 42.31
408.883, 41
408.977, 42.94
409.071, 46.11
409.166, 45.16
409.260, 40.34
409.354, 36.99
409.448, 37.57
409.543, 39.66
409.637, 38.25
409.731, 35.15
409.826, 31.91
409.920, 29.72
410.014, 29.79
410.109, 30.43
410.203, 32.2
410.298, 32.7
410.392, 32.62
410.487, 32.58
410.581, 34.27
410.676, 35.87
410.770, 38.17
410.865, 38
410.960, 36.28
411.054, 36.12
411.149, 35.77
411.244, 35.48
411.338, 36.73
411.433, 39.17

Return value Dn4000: 1.88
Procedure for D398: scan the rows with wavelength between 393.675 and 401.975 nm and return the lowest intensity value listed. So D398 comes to 8.579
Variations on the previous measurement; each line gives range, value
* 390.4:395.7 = 6.775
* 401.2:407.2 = 30.71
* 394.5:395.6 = 23.7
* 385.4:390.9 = 14.72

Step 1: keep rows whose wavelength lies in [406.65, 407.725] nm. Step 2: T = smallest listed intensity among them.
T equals 33.55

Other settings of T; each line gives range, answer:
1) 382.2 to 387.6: 11.05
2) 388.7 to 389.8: 18.77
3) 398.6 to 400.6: 31.09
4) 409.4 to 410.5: 29.72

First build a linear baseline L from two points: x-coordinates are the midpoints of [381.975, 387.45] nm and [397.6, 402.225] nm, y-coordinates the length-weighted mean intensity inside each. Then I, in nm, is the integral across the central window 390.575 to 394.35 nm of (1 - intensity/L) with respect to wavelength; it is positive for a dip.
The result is 0.89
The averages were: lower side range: 18.2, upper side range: 34.9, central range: 20.1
